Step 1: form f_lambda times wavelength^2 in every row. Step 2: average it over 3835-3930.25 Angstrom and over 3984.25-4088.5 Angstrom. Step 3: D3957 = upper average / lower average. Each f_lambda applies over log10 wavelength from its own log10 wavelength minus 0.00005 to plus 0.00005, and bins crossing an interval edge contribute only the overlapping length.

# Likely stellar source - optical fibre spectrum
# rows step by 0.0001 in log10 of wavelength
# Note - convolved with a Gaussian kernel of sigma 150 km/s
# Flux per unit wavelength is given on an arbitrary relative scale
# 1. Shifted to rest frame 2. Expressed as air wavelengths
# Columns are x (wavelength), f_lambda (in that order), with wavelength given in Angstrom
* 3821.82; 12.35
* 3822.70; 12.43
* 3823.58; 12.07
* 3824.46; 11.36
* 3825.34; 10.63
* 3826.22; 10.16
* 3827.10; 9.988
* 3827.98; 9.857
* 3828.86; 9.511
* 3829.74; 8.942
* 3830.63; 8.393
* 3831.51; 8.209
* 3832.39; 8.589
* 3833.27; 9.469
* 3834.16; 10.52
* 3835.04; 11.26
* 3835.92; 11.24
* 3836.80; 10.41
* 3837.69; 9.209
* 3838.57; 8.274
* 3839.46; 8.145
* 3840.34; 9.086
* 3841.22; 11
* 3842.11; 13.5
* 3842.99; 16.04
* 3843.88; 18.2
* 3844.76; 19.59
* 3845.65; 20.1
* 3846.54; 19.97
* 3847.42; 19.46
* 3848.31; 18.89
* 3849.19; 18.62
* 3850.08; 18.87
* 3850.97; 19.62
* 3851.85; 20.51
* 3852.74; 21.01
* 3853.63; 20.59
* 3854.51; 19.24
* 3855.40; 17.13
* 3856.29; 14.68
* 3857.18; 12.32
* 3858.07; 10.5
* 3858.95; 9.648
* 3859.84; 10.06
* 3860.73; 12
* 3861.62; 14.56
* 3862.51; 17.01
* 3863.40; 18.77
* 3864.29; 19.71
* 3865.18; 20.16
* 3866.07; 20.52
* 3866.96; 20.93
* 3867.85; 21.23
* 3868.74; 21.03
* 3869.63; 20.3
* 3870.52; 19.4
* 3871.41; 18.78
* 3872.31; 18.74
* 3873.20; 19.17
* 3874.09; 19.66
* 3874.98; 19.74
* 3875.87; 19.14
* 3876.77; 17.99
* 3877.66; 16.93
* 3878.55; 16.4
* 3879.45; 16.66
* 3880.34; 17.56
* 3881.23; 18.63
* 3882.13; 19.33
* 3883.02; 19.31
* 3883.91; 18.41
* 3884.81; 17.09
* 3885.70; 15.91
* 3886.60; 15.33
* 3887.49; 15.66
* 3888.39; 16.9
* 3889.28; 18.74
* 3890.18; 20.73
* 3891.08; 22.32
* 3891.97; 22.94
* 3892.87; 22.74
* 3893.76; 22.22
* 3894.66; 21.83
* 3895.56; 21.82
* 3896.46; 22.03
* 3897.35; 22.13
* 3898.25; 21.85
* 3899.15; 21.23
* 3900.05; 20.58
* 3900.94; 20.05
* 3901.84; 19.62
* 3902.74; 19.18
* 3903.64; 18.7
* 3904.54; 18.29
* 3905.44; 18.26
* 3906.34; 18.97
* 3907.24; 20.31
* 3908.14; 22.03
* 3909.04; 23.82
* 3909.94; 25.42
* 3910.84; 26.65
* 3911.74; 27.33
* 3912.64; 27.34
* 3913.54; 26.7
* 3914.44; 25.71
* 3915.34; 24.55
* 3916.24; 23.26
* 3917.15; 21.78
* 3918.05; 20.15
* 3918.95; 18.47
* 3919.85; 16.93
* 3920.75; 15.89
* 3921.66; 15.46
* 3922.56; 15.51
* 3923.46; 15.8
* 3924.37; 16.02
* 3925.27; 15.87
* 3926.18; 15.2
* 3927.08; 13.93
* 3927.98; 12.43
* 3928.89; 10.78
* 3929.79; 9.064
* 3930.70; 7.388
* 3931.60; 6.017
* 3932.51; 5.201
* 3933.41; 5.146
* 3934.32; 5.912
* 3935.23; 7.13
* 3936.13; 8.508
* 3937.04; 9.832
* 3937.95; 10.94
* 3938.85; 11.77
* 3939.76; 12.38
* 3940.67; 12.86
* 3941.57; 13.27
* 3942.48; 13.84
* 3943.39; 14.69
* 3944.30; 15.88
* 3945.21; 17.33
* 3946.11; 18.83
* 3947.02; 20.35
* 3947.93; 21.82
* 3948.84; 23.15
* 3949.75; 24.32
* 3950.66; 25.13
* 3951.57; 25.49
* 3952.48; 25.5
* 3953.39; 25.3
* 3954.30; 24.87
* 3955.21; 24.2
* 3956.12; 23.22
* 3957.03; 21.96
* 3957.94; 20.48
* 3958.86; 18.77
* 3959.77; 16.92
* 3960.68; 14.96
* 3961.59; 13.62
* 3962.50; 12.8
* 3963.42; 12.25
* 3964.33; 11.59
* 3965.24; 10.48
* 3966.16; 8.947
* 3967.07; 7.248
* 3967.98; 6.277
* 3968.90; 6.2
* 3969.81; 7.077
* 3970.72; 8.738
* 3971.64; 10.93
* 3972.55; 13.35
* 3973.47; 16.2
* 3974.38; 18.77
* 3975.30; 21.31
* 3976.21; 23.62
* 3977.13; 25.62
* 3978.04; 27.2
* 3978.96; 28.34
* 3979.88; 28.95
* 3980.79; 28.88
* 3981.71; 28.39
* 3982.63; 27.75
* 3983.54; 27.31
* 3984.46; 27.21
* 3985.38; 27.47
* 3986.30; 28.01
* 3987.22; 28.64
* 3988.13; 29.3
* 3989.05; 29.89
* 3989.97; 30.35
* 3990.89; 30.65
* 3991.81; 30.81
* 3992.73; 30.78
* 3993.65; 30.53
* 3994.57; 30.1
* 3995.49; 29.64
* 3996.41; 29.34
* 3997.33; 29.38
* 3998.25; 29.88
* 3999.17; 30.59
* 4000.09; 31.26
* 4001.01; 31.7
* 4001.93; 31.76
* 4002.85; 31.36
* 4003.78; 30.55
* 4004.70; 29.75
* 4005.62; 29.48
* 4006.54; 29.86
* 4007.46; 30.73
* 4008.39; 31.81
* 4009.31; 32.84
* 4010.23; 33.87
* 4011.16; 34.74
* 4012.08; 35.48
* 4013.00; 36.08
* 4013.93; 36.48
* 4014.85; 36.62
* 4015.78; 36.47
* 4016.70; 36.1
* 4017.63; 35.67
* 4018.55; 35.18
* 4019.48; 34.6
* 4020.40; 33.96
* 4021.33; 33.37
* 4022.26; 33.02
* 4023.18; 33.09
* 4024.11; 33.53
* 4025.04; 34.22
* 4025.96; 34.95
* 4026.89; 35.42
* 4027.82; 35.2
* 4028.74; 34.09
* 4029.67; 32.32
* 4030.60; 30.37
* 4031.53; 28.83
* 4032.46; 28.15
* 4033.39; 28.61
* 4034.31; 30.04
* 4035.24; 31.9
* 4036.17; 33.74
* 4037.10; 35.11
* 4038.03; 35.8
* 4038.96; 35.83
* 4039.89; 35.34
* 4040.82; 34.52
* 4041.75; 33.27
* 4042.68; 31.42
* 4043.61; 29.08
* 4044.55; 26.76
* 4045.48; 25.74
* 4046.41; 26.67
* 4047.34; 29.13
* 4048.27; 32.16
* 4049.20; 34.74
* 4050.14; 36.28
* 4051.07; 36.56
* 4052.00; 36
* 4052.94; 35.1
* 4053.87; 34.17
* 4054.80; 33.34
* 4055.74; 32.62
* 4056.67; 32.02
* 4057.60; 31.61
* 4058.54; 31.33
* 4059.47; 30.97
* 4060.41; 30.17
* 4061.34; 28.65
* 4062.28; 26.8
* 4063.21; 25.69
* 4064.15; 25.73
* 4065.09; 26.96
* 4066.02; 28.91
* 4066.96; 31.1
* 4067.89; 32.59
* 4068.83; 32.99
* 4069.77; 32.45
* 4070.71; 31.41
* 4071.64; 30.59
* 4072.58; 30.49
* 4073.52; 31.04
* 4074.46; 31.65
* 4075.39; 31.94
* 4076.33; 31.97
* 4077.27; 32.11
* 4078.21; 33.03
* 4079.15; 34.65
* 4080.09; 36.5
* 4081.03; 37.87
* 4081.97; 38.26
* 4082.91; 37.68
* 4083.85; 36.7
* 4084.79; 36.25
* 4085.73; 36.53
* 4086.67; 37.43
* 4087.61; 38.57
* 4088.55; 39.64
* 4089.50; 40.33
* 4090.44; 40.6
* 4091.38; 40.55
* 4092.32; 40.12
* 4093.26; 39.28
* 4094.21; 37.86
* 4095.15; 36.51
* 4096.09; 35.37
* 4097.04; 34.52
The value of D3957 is 1.92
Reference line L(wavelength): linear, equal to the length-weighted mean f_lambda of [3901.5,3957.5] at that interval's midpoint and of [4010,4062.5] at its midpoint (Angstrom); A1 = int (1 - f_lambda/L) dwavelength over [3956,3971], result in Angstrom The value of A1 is 6.37 Angstrom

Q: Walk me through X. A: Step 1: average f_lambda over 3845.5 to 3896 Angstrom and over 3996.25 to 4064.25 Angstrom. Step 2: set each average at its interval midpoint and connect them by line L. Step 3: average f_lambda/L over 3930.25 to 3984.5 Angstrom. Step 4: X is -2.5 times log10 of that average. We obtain 0.48 mag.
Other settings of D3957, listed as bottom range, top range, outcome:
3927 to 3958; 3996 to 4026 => 2.17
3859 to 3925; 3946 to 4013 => 1.29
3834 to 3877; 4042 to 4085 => 2.15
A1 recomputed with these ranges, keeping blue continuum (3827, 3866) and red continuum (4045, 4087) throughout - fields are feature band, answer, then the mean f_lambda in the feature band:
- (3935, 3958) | 4.45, 18.3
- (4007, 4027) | -4.33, 34.4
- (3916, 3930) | 3.04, 16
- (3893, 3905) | -1.43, 20.8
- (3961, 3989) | 6.55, 19.2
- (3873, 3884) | -0.96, 18.4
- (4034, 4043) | -1.11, 33.8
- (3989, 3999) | -1.41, 30.1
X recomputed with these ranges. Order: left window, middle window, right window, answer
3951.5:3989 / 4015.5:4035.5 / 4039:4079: -0.222 mag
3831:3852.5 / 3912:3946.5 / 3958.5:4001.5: 0.286 mag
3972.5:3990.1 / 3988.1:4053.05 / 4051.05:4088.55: -0.119 mag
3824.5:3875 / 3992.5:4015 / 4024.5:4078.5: -0.144 mag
